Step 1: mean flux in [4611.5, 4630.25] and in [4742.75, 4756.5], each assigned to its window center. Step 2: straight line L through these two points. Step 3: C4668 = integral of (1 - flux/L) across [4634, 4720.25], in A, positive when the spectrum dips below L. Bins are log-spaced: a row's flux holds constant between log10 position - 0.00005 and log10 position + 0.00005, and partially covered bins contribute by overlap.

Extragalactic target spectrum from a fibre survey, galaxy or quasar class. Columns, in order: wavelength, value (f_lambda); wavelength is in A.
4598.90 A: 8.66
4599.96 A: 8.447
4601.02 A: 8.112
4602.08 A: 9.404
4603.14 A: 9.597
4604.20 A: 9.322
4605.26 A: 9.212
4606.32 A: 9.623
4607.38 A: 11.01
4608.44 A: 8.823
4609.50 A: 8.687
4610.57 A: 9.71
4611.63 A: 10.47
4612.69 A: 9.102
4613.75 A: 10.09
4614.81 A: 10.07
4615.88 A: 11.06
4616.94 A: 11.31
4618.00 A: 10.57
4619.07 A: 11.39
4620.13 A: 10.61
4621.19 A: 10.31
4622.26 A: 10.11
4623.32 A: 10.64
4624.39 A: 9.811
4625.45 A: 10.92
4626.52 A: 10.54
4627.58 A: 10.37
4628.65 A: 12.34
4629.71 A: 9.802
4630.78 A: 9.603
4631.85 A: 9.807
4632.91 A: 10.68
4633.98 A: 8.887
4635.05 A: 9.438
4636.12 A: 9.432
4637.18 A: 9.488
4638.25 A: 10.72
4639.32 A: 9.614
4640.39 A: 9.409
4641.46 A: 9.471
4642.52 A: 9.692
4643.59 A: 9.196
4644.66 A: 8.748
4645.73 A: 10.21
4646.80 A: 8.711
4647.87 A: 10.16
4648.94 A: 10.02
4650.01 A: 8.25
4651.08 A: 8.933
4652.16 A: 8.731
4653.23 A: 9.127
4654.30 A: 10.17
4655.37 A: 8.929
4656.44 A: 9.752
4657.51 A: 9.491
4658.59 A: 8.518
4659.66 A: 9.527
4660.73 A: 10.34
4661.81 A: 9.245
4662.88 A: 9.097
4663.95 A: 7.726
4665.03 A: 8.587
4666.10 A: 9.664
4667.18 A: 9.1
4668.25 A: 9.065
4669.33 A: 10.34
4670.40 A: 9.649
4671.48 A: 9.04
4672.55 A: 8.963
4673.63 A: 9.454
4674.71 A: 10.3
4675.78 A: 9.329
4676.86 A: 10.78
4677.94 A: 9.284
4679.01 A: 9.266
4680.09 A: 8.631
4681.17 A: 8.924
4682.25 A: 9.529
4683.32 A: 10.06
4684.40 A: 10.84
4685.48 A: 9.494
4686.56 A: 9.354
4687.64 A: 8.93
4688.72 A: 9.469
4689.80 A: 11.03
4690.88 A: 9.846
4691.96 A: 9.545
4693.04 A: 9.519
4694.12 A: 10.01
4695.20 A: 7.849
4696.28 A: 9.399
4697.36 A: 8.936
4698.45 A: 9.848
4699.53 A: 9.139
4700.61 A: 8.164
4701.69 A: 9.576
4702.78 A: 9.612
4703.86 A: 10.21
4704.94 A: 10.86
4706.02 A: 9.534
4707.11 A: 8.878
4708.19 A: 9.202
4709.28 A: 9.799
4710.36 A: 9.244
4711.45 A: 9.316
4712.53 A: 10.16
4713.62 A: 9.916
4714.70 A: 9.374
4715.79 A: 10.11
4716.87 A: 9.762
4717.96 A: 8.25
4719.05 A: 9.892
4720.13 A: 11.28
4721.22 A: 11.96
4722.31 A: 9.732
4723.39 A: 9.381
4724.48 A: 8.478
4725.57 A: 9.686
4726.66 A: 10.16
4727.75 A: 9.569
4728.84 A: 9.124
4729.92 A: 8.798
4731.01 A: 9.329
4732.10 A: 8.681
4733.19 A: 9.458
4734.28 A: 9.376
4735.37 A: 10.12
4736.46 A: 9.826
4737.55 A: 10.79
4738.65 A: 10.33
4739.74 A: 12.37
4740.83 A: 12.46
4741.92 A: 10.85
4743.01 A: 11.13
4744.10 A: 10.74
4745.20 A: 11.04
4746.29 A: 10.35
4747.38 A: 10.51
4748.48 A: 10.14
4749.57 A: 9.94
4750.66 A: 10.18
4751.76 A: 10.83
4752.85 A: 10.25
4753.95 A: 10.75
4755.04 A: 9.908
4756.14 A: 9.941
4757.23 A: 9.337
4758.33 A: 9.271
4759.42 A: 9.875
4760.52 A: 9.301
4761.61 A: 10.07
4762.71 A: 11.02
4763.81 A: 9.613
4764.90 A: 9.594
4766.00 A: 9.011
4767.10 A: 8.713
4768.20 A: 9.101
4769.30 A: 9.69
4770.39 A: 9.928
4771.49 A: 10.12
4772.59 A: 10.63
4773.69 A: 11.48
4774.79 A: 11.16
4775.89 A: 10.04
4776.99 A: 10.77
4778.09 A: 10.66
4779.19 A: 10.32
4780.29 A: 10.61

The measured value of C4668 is 8.4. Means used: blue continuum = 10.5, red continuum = 10.4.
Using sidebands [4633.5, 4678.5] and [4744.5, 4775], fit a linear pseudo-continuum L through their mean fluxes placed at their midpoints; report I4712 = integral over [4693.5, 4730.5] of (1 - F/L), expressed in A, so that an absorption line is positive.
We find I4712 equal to 0.7 A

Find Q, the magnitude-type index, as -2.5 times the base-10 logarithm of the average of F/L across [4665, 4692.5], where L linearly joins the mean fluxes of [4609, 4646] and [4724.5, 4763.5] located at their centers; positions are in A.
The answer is 0.06 mag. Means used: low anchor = 10.1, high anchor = 10.1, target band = 9.58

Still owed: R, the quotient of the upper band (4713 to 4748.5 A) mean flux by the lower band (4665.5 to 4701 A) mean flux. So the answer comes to 1.1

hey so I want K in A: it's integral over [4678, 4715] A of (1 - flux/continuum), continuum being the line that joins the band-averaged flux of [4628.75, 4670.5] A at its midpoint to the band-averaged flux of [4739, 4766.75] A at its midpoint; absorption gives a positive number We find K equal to 1.3 A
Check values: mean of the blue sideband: 9.45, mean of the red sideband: 10.3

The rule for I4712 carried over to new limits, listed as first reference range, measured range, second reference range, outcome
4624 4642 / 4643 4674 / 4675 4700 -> 1.7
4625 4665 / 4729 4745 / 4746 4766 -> -0.6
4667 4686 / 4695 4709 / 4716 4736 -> 0.3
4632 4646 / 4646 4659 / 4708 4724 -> 0.5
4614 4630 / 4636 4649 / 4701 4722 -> 1.1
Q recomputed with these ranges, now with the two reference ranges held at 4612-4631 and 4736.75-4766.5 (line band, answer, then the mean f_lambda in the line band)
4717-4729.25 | 0.066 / 9.77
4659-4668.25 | 0.144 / 9.15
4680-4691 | 0.081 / 9.68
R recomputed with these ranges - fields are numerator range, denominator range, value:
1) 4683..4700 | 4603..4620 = 0.95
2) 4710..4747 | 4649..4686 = 1.07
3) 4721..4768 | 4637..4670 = 1.07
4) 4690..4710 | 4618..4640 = 0.93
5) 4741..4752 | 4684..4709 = 1.12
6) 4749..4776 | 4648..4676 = 1.07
